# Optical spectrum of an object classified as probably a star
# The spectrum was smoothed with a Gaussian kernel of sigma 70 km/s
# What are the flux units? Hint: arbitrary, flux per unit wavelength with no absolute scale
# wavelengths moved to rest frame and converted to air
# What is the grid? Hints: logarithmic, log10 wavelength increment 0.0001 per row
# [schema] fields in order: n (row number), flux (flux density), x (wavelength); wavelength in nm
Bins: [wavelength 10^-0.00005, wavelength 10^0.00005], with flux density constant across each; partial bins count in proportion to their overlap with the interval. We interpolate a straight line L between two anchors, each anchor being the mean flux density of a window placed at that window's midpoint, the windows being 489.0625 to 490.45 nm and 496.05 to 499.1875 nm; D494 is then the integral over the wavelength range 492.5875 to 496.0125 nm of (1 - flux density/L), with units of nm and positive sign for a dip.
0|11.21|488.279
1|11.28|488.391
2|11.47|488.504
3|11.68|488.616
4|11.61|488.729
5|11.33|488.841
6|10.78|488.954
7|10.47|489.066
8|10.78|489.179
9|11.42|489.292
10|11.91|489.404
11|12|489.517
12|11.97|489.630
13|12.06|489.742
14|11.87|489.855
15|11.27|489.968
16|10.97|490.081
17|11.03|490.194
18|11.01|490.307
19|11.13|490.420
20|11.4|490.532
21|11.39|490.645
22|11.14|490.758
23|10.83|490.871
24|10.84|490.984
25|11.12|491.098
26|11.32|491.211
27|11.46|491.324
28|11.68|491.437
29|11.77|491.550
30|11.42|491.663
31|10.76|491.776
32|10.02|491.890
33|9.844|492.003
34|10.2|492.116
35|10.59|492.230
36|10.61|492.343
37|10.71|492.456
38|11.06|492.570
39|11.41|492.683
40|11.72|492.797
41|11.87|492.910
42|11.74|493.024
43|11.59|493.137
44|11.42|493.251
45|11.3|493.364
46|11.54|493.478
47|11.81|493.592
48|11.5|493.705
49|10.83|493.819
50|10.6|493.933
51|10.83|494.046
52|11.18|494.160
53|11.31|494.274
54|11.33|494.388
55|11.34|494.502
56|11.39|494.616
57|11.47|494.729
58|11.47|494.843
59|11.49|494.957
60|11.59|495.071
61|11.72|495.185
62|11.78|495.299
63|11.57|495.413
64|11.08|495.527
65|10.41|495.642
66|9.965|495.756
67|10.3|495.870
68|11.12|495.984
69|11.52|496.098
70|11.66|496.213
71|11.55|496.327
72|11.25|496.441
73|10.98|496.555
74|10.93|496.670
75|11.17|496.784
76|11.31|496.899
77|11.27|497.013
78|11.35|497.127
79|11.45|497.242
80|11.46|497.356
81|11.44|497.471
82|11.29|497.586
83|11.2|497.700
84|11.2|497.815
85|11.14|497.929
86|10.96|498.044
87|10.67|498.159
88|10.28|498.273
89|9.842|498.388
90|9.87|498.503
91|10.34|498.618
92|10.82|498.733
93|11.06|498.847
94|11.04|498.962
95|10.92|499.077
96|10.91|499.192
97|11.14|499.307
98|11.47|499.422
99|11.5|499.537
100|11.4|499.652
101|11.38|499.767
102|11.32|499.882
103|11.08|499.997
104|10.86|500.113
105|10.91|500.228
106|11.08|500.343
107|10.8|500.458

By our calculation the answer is -0.03 nm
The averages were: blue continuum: 11.4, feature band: 11.3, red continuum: 11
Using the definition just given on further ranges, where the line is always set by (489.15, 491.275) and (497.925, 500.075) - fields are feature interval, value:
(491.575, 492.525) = 0.06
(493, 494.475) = -0.02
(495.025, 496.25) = -0.01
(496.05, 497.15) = -0.03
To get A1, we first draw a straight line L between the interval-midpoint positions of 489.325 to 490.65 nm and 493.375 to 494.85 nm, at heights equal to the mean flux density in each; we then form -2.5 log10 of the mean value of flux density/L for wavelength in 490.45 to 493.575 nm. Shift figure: 0.02 mag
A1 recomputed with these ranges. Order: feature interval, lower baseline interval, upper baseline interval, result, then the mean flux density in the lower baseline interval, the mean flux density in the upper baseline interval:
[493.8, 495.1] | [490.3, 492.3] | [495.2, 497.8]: -0.01 mag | 11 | 11.2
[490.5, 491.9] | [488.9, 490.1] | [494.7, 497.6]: 0.02 mag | 11.4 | 11.2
